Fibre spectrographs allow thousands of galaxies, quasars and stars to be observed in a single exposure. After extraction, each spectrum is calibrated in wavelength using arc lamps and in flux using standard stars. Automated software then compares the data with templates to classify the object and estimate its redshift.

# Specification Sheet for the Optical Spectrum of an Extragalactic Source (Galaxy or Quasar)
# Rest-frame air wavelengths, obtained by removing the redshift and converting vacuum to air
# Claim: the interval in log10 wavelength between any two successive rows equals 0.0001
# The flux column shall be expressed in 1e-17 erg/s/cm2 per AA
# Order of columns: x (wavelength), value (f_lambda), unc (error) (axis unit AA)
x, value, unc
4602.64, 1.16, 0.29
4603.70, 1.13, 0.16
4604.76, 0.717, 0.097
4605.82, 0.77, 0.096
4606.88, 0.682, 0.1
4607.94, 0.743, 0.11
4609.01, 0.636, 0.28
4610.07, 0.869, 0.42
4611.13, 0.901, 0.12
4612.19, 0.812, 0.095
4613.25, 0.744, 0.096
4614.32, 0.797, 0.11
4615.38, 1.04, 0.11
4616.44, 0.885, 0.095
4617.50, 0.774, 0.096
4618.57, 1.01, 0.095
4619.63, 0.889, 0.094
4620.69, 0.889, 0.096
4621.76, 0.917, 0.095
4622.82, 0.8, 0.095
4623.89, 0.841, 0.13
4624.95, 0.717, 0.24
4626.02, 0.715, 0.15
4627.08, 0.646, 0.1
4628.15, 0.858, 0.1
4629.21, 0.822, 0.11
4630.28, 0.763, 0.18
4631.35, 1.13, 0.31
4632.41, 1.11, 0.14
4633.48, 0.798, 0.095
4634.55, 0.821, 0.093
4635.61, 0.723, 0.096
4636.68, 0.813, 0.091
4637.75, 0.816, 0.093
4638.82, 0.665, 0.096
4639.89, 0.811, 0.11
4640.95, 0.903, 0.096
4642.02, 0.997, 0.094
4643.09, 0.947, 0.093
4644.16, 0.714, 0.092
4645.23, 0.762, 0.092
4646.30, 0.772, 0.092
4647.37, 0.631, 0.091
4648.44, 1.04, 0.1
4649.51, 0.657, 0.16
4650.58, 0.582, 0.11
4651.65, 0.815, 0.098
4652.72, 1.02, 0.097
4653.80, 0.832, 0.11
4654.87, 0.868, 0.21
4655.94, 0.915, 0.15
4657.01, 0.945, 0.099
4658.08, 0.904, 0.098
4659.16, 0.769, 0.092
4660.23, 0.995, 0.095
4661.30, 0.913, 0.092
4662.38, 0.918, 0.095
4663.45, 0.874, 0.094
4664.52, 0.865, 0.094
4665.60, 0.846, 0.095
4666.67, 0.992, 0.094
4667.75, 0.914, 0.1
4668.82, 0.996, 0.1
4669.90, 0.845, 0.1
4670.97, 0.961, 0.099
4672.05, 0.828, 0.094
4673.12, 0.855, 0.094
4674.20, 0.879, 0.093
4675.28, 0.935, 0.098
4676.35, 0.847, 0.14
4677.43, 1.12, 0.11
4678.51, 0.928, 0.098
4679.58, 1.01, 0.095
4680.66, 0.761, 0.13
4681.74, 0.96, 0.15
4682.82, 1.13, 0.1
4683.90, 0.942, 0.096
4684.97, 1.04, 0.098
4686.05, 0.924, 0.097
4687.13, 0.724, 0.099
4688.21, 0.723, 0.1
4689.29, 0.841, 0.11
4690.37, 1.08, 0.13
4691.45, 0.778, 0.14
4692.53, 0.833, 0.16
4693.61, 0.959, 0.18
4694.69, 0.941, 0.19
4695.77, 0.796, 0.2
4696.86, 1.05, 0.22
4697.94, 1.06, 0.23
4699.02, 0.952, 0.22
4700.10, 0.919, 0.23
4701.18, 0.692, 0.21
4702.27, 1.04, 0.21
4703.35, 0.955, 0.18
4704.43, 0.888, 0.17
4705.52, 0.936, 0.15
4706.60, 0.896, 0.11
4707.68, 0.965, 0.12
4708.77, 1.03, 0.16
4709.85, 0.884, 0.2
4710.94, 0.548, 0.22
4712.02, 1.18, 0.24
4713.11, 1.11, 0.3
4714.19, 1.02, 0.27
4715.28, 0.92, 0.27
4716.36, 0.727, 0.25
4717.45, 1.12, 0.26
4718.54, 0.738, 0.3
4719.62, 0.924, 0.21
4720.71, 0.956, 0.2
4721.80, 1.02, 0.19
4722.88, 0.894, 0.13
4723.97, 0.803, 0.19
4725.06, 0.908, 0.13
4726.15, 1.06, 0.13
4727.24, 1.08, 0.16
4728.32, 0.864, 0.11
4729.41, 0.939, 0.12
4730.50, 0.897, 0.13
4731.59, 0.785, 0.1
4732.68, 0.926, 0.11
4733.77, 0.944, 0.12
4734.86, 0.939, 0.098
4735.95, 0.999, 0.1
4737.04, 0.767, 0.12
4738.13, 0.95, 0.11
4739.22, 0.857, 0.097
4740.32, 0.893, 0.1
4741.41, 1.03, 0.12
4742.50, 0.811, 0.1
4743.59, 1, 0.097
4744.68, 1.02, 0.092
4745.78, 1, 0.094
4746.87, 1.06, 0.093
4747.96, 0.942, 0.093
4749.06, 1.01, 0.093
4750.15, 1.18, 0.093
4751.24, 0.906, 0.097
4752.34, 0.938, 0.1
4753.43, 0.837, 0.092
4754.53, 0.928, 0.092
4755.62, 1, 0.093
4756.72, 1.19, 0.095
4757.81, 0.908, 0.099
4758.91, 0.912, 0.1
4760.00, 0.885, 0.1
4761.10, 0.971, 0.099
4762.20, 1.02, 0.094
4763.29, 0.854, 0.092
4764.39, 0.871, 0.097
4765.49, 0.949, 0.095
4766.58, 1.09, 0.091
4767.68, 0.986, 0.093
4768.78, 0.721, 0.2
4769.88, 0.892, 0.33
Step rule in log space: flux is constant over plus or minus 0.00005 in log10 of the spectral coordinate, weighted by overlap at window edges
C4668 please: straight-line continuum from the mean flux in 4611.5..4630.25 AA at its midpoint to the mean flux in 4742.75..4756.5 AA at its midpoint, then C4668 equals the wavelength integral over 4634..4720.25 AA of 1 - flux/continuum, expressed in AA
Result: 0.8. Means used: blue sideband 0.831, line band 0.891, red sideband 0.986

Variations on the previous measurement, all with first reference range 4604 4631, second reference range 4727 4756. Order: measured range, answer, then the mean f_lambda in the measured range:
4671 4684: -0.8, 0.933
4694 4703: -0.3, 0.932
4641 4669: -0.3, 0.864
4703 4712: 0.0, 0.903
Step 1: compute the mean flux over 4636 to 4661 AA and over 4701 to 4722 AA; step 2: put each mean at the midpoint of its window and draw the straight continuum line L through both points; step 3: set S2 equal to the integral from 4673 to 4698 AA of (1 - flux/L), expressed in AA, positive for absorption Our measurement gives -0.8 AA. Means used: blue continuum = 0.834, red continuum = 0.93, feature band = 0.92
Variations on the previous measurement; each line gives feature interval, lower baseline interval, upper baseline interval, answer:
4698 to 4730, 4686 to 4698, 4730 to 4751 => -0.67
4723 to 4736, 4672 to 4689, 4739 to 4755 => 0.34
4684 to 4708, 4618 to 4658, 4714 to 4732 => -0.41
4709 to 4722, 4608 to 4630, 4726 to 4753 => -0.05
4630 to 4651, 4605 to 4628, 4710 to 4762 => 0.34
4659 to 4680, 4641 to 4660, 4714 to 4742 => -1.44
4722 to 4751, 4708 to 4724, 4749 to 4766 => -0.04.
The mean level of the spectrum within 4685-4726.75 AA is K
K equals 0.917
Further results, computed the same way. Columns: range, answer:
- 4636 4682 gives 0.869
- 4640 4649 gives 0.844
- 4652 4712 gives 0.912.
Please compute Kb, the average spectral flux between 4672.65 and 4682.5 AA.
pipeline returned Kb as 0.926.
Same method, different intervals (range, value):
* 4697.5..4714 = 0.938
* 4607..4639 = 0.831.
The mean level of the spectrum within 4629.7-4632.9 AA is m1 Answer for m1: 0.997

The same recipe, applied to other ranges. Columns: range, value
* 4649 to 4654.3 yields 0.781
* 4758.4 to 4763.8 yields 0.93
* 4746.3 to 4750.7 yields 1.05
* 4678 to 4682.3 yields 0.916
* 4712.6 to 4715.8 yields 1.02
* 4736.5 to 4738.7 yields 0.859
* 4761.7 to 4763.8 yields 0.94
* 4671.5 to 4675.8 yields 0.873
